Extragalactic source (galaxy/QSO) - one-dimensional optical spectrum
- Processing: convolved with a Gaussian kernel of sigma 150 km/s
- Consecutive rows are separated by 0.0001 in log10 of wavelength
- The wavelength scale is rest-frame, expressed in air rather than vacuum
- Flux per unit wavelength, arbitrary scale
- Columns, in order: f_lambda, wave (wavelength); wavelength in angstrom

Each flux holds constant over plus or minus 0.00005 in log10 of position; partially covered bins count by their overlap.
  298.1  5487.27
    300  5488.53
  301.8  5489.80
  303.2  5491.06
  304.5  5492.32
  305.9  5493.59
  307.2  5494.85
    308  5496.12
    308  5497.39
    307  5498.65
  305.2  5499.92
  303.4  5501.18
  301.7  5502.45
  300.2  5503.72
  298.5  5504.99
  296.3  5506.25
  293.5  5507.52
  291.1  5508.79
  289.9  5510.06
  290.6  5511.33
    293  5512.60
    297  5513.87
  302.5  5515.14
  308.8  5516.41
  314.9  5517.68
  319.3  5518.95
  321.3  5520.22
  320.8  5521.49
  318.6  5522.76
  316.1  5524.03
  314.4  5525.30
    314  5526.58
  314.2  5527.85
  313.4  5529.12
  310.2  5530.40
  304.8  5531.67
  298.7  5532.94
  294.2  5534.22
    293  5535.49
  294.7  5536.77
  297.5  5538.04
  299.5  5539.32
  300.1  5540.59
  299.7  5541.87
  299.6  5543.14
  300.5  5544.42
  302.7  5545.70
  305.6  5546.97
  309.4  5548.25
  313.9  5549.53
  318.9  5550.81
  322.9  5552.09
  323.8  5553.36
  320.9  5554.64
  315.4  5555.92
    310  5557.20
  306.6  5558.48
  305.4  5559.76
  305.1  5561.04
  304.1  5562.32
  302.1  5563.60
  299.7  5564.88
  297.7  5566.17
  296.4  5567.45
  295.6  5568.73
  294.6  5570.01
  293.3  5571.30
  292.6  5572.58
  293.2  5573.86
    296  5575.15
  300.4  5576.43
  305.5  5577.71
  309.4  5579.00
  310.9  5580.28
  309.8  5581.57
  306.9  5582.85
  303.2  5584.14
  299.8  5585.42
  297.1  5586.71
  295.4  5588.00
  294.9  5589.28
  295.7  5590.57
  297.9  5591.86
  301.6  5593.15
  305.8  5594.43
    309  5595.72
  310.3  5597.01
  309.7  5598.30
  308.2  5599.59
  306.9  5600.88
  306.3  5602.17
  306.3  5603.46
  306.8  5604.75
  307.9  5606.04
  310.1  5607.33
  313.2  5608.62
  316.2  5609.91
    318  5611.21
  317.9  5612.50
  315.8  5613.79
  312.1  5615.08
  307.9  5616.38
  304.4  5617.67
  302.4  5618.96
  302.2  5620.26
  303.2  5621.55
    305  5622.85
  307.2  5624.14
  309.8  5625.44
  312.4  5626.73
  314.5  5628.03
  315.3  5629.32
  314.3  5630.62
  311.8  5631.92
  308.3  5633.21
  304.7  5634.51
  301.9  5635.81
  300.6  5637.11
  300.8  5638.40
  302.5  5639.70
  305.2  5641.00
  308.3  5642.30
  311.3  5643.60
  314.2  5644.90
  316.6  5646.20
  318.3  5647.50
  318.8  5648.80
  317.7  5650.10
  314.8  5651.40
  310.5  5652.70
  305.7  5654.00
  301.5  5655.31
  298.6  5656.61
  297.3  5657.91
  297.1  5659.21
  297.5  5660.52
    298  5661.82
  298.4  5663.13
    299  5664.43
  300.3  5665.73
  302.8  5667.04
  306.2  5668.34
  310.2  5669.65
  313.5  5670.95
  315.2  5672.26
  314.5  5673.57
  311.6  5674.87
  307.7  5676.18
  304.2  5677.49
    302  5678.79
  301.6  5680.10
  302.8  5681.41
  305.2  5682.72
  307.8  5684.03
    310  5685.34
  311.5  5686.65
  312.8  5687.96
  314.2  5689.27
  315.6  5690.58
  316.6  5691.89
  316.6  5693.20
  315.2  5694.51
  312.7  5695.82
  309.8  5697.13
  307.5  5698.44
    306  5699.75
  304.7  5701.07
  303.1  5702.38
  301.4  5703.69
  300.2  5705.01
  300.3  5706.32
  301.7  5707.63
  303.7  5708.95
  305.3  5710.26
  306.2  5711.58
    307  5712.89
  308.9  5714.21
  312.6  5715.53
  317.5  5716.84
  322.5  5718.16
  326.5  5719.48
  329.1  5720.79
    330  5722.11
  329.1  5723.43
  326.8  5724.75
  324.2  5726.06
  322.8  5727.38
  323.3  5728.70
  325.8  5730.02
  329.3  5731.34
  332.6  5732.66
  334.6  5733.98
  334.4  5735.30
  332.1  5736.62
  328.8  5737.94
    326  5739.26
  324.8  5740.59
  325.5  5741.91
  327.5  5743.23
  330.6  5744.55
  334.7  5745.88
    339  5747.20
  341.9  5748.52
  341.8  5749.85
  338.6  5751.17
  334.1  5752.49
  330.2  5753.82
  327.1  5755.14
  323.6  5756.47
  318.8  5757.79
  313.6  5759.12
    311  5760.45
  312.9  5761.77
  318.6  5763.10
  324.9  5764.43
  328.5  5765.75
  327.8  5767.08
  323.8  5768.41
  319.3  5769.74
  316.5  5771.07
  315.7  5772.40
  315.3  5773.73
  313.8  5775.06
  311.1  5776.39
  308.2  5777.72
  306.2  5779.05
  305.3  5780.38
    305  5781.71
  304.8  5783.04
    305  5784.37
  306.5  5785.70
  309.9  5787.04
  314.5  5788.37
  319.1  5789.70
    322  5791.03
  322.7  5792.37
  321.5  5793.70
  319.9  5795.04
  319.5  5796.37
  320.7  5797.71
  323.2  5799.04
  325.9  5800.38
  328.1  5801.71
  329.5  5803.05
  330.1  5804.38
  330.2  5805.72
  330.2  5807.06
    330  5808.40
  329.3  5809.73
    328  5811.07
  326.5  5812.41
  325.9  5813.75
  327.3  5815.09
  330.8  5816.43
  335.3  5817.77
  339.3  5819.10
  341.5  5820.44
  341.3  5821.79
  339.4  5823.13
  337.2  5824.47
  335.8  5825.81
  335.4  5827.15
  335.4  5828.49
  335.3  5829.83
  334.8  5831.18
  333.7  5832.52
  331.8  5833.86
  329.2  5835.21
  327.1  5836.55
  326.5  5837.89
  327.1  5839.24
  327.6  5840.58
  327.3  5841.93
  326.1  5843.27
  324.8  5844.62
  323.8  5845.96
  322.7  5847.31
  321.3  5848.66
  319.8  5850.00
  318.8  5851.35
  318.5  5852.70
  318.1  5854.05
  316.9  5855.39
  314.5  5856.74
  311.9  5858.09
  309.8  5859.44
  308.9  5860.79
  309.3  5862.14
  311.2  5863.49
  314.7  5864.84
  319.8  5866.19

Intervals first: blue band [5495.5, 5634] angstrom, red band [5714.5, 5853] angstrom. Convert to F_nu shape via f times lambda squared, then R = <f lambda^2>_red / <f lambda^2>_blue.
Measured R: 1.1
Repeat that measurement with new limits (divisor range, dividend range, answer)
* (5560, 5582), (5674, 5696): 1.07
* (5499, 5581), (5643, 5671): 1.05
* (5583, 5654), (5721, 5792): 1.10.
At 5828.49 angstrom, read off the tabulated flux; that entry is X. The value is 335.4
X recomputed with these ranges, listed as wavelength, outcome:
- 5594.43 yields 305.8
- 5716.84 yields 317.5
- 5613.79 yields 315.8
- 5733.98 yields 334.6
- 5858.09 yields 311.9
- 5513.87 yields 297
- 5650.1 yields 317.7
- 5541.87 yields 299.7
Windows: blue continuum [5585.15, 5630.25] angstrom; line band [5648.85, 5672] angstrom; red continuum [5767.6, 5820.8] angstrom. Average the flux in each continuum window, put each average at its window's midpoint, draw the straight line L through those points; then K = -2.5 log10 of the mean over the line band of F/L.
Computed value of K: 0.022 mag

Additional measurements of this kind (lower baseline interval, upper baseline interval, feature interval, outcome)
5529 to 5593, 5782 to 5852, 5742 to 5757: -0.044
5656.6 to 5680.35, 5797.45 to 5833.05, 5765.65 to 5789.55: 0.041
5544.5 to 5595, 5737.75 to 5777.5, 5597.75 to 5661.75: 0.008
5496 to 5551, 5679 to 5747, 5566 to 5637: 0.015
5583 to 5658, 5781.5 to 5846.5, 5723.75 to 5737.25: -0.034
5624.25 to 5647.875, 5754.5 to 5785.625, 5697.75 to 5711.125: 0.032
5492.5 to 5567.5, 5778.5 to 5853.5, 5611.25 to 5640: 0.014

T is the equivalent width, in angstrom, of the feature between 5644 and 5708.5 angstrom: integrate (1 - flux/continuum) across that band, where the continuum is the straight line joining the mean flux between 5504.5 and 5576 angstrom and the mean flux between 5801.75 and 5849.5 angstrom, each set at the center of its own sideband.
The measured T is 1.91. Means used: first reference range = 304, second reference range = 331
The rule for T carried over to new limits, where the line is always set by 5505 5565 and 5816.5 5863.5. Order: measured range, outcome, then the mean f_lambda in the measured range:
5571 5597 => 0.7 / 301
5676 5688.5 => 0.4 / 306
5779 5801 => 0.6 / 315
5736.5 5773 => -0.6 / 326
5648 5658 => 0.2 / 309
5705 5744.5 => -0.3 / 321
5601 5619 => 0.0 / 311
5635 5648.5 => 0.2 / 308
